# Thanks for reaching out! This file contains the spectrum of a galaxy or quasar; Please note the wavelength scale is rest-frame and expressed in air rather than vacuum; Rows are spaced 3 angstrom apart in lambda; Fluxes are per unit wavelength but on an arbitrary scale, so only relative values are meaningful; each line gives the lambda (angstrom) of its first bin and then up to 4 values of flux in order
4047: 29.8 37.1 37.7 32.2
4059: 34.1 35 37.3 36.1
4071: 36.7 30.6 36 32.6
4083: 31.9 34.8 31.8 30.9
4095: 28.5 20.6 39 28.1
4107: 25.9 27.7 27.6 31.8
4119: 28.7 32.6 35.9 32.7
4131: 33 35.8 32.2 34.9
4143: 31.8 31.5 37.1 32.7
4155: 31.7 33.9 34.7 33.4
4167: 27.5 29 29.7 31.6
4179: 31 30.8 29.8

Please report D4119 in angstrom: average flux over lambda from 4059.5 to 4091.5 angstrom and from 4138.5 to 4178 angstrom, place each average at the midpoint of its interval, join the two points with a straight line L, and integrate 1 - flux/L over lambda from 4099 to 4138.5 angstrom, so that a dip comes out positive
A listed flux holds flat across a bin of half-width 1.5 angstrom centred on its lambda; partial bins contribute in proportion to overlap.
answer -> 2.0 angstrom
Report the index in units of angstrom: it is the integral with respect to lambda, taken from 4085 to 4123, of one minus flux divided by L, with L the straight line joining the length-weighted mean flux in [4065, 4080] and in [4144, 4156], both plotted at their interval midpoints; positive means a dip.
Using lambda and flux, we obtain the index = 5.0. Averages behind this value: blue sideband 34.9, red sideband 33.3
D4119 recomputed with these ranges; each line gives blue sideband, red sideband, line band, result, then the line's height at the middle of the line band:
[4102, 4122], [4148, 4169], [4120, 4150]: -2.7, 30.8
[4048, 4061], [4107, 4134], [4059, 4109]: 1.7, 33.3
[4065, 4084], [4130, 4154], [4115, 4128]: 0.6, 33.8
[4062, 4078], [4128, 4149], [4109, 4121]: 1.7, 34.1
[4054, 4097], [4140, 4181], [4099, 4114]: 1.6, 32.9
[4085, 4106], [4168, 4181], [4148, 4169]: -1.8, 30.3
